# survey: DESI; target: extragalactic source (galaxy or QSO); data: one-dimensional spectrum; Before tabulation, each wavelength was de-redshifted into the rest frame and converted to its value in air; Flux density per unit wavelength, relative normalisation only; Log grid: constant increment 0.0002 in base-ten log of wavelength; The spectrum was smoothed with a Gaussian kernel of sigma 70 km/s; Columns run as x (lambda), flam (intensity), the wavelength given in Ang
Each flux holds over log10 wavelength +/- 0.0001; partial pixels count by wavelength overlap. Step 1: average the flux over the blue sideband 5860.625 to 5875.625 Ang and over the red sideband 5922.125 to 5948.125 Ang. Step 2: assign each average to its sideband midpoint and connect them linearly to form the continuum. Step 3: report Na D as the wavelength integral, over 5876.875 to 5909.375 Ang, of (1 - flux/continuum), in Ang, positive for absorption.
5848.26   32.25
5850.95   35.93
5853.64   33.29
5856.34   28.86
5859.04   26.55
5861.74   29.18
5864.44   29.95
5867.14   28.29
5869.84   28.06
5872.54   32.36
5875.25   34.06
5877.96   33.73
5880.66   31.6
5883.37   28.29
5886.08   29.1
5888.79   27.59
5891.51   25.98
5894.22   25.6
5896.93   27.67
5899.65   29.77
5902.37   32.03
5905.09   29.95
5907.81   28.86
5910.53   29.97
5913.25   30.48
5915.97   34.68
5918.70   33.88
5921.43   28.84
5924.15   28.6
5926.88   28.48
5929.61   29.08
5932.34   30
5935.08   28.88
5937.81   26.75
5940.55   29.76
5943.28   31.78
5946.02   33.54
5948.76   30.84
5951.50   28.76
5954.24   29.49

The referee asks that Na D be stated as 0.9 Ang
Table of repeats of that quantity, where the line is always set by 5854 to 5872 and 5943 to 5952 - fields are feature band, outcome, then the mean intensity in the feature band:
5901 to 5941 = 0.8 Ang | 30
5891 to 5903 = 0.7 Ang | 28.1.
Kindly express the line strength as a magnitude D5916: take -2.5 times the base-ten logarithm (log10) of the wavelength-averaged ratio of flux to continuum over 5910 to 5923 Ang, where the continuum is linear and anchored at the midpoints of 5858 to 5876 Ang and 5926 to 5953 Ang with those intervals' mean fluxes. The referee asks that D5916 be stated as -0.07 mag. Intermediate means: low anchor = 29.7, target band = 31.6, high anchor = 29.8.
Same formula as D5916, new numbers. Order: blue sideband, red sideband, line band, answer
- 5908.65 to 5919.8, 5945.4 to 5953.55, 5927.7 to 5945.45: 0.059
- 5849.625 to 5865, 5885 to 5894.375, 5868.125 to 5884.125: -0.101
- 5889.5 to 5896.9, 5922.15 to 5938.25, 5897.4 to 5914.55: -0.110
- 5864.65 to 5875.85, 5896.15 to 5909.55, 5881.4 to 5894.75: 0.092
